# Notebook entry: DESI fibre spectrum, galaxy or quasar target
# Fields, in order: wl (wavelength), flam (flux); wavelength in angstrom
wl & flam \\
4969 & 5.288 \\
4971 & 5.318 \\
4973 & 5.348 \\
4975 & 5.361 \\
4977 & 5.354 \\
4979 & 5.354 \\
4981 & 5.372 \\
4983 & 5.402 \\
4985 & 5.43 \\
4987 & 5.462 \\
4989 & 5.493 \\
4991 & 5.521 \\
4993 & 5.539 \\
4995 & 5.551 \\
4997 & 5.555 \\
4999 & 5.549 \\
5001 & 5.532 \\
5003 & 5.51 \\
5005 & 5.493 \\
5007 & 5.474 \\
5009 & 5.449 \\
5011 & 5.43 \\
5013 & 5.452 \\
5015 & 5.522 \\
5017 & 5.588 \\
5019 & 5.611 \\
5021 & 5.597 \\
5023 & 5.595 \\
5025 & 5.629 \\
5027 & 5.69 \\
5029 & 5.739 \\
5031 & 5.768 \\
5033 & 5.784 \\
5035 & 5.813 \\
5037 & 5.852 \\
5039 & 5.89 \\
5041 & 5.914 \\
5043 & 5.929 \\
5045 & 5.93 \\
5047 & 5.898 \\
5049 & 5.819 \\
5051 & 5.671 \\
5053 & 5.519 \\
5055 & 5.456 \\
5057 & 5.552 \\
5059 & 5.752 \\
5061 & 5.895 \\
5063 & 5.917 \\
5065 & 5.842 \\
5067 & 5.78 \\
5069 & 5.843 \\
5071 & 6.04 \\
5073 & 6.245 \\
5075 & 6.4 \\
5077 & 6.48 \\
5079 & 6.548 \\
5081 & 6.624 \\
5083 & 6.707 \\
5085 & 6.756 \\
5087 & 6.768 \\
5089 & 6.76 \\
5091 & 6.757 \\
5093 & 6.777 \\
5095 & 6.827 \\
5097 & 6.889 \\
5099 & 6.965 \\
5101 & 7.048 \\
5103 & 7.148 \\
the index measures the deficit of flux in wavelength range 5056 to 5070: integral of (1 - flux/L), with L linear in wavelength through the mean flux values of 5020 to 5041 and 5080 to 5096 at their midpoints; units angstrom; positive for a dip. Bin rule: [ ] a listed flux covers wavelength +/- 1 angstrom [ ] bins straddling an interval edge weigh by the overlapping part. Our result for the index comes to 1.1 angstrom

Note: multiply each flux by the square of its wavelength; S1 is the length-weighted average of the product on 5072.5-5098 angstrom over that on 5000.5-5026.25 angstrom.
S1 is 1.24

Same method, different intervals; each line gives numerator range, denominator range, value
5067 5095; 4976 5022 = 1.22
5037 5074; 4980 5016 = 1.09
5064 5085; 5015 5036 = 1.13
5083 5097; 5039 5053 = 1.18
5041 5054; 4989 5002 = 1.07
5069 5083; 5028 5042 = 1.11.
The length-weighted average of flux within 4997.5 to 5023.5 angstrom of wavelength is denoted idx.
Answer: 5.52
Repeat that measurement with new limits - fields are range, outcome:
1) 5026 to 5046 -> 5.83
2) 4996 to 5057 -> 5.65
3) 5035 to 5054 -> 5.82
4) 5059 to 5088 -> 6.26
